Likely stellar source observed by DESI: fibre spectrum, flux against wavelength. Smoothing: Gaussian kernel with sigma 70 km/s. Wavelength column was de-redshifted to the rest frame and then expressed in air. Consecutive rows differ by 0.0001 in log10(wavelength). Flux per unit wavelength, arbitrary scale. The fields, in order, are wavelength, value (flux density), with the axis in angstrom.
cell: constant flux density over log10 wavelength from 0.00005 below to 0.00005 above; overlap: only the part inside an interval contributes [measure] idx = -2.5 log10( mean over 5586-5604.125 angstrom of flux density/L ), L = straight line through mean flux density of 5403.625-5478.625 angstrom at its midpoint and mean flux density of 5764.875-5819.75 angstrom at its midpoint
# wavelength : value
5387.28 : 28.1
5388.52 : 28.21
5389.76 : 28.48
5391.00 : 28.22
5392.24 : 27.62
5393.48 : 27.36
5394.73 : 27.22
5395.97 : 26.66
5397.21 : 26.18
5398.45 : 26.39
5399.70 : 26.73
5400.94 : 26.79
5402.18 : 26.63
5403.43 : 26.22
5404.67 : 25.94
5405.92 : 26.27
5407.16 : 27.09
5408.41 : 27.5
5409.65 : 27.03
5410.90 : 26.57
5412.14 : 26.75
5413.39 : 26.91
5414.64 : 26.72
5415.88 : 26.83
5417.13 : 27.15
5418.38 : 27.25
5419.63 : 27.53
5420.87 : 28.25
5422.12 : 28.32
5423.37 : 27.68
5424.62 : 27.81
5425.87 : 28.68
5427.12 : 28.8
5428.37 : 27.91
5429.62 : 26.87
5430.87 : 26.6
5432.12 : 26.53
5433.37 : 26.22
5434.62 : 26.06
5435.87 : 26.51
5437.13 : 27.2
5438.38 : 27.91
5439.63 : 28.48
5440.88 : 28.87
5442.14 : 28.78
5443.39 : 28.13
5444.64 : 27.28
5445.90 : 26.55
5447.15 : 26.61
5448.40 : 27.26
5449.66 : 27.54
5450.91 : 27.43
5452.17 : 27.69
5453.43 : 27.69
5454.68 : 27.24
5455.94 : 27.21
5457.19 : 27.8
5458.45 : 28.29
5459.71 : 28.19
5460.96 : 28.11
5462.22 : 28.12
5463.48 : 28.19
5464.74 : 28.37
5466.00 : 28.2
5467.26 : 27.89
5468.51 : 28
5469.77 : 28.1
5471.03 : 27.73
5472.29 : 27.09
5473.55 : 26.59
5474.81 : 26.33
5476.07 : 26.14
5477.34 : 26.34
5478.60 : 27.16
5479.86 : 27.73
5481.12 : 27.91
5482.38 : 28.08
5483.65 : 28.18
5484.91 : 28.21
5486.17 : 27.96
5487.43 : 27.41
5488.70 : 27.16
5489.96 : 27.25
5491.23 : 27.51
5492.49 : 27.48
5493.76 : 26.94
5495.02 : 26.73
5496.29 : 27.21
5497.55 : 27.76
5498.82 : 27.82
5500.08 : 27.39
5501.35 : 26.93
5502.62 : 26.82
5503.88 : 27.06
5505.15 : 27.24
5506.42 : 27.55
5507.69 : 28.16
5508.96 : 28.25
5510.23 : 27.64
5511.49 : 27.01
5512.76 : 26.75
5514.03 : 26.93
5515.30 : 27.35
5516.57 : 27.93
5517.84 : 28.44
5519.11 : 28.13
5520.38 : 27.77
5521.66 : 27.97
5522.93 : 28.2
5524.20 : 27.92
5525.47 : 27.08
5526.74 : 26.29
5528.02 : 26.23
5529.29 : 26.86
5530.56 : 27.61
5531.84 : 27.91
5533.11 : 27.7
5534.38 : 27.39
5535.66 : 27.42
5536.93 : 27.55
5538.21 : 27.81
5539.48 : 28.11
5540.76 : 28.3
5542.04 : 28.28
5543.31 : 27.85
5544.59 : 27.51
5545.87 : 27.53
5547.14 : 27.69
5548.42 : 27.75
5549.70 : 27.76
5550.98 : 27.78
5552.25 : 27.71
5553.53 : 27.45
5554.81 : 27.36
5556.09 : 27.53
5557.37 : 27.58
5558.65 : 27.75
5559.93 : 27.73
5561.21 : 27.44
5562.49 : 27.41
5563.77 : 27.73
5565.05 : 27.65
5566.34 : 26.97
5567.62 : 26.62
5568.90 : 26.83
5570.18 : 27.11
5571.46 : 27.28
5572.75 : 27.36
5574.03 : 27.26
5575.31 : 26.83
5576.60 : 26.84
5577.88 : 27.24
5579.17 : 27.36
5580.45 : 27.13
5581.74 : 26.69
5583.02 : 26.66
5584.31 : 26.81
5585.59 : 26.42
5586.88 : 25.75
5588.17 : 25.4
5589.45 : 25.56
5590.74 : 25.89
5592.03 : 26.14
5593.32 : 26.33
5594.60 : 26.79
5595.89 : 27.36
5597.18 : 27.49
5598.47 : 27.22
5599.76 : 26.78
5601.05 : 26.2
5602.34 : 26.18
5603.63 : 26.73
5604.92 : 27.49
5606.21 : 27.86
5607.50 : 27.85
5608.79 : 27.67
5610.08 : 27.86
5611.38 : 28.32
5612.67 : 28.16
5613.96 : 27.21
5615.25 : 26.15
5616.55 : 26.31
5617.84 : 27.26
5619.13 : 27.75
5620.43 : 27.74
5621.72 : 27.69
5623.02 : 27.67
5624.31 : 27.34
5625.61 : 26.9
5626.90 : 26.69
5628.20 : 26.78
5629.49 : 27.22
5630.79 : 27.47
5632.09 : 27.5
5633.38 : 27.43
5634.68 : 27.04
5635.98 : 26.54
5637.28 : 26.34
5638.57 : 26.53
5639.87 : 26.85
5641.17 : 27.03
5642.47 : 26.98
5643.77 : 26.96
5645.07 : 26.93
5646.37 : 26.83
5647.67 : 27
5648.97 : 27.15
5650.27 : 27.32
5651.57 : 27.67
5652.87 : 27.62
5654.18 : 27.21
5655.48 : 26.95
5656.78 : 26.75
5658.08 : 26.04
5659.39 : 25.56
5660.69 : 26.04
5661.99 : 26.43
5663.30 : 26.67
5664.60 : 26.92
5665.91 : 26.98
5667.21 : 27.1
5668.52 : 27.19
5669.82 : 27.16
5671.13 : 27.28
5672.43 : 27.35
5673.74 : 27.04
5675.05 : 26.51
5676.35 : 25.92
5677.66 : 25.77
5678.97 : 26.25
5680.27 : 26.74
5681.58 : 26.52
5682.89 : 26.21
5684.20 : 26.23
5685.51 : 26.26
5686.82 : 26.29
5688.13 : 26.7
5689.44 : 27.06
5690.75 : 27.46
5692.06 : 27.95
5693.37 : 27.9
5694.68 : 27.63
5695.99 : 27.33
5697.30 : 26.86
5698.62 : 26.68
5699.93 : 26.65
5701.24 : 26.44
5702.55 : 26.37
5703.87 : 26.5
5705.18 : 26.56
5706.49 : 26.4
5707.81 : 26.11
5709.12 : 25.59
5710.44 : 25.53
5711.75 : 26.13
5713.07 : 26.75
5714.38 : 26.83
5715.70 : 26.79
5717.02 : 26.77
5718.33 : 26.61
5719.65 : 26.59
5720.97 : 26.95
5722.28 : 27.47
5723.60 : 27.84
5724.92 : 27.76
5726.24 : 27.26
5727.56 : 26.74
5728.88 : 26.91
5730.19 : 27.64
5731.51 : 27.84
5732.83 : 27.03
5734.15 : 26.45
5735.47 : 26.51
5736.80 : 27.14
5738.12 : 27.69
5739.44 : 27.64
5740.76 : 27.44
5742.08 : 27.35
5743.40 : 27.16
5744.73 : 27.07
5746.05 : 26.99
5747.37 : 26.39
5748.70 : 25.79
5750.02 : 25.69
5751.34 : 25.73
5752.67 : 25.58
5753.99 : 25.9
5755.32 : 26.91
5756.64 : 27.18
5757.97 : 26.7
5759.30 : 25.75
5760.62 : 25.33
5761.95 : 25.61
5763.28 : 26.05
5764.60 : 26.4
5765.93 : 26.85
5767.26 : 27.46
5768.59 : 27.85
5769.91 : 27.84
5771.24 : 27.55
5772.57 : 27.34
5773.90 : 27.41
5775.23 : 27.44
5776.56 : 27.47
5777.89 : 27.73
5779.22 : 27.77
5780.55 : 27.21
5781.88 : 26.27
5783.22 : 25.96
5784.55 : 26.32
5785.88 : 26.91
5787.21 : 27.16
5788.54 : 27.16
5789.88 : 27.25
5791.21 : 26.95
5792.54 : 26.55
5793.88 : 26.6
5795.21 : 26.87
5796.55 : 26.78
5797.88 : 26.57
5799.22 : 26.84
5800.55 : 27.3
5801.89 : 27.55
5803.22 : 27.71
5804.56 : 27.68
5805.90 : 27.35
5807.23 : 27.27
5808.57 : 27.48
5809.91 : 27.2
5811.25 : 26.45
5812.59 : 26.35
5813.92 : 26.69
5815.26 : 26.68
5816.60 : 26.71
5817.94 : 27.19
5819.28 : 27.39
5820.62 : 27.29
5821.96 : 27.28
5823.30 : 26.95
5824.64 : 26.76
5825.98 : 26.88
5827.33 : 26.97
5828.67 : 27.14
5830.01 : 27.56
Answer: 0.035 mag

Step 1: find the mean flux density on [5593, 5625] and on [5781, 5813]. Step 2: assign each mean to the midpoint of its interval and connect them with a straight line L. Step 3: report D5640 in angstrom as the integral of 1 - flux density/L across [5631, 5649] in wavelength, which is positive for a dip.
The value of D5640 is 0.2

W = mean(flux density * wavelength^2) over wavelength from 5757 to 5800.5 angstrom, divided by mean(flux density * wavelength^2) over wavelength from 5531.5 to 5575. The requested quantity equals 1.06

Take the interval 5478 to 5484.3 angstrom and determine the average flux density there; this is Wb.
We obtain 27.8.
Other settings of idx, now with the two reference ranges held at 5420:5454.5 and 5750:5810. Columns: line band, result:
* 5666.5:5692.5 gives 0.01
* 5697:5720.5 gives 0.02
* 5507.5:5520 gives -0.01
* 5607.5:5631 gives -0.01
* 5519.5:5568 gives -0.01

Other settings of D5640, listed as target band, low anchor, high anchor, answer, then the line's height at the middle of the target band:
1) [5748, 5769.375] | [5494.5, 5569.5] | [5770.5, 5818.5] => 0.6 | 27.1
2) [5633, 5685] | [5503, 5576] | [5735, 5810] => 0.8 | 27.2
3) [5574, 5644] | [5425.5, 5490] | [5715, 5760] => 0.5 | 27.2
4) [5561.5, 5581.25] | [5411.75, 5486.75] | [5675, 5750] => 0.0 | 27.2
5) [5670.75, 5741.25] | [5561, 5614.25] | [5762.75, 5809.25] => 0.6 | 27.1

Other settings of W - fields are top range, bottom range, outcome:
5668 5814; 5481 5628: 1.05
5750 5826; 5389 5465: 1.12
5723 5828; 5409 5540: 1.09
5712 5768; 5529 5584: 1.04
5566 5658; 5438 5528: 1.03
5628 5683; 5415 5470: 1.05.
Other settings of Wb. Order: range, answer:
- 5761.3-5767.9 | 26.5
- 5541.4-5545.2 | 27.9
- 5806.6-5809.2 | 27.3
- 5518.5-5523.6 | 28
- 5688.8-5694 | 27.6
